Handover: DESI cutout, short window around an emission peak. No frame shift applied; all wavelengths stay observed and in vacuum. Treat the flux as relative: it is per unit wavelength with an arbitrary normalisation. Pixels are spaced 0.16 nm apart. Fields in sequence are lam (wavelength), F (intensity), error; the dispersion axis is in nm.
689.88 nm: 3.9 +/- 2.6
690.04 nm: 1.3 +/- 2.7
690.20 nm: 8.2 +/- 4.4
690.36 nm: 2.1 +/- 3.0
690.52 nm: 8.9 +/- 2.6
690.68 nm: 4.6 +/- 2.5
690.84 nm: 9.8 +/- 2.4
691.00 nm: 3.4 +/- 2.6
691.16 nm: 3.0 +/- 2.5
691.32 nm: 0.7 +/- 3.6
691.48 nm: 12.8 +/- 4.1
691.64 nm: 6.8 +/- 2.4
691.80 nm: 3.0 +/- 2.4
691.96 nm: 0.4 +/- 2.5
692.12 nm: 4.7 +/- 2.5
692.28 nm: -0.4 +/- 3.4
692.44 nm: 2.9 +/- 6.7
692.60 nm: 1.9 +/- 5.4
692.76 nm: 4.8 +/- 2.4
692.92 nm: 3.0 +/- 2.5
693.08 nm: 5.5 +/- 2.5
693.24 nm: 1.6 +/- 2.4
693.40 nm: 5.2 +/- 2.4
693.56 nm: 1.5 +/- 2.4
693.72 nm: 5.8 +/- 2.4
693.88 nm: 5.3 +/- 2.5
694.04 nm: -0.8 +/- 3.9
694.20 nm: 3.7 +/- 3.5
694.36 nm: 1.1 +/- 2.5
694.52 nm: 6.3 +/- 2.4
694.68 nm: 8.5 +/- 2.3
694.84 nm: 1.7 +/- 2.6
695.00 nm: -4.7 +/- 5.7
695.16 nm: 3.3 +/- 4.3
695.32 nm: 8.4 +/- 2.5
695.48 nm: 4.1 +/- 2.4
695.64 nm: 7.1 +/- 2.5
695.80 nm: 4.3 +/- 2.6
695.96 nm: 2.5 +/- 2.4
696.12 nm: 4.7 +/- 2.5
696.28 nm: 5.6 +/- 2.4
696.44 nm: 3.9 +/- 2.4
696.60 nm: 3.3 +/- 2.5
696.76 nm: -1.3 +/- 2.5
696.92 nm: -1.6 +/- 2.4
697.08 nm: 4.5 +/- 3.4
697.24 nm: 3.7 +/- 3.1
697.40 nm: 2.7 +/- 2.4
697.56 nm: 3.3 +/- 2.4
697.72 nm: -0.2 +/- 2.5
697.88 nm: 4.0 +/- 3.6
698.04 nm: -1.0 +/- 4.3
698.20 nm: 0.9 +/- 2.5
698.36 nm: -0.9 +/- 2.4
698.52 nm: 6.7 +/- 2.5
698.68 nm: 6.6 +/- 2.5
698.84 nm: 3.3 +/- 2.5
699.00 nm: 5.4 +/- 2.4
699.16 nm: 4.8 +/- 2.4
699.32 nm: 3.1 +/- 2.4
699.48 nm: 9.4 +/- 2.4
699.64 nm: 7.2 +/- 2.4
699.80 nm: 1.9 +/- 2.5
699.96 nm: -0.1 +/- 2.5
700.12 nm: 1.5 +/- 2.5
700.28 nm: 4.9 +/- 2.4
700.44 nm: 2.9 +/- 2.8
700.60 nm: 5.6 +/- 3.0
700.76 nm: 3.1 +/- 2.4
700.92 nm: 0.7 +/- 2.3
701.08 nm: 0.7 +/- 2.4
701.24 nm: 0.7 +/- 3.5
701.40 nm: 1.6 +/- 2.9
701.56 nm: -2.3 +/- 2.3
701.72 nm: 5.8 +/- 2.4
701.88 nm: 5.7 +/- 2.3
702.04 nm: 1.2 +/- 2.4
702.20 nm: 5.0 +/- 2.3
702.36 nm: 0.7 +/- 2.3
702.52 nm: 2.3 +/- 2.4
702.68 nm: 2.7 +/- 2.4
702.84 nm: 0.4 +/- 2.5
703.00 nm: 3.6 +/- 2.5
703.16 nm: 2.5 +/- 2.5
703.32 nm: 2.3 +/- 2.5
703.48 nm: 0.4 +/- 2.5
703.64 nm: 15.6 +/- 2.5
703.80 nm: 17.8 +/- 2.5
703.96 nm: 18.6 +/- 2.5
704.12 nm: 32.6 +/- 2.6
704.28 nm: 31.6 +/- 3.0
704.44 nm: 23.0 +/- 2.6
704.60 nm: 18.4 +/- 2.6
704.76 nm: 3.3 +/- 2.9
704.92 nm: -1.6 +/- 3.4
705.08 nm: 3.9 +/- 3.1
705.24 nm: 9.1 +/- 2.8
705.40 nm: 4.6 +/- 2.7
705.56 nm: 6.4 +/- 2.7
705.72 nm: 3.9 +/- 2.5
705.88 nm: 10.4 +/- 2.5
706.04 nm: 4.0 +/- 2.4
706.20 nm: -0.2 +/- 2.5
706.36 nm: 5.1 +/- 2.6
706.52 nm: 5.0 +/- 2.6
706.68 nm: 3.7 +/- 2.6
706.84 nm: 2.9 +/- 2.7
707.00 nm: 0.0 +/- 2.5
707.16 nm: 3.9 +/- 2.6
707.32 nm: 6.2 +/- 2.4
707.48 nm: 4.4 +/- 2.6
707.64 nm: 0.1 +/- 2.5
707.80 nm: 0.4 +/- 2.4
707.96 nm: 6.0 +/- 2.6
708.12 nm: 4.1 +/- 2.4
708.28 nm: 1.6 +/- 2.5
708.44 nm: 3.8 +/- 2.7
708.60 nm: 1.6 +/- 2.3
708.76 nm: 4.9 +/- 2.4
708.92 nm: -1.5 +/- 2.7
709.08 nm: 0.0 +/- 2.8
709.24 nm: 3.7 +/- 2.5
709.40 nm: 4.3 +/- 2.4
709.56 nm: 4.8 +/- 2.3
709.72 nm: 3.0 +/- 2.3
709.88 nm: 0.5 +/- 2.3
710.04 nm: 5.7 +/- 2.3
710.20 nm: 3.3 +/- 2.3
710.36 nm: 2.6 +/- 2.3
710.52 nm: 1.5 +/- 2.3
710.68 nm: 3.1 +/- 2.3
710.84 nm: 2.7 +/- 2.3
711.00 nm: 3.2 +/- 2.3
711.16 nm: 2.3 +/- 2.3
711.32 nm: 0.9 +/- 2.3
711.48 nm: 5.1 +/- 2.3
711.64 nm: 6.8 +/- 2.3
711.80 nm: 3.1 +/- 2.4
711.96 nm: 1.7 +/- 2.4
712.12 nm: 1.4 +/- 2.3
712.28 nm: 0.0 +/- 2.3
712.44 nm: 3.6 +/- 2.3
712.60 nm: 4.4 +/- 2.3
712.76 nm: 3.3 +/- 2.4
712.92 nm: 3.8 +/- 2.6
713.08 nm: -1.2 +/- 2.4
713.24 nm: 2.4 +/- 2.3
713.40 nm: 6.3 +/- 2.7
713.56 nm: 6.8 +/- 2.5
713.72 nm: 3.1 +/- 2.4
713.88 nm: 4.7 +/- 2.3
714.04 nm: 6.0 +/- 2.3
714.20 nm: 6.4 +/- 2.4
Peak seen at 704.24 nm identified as [O II] 3727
